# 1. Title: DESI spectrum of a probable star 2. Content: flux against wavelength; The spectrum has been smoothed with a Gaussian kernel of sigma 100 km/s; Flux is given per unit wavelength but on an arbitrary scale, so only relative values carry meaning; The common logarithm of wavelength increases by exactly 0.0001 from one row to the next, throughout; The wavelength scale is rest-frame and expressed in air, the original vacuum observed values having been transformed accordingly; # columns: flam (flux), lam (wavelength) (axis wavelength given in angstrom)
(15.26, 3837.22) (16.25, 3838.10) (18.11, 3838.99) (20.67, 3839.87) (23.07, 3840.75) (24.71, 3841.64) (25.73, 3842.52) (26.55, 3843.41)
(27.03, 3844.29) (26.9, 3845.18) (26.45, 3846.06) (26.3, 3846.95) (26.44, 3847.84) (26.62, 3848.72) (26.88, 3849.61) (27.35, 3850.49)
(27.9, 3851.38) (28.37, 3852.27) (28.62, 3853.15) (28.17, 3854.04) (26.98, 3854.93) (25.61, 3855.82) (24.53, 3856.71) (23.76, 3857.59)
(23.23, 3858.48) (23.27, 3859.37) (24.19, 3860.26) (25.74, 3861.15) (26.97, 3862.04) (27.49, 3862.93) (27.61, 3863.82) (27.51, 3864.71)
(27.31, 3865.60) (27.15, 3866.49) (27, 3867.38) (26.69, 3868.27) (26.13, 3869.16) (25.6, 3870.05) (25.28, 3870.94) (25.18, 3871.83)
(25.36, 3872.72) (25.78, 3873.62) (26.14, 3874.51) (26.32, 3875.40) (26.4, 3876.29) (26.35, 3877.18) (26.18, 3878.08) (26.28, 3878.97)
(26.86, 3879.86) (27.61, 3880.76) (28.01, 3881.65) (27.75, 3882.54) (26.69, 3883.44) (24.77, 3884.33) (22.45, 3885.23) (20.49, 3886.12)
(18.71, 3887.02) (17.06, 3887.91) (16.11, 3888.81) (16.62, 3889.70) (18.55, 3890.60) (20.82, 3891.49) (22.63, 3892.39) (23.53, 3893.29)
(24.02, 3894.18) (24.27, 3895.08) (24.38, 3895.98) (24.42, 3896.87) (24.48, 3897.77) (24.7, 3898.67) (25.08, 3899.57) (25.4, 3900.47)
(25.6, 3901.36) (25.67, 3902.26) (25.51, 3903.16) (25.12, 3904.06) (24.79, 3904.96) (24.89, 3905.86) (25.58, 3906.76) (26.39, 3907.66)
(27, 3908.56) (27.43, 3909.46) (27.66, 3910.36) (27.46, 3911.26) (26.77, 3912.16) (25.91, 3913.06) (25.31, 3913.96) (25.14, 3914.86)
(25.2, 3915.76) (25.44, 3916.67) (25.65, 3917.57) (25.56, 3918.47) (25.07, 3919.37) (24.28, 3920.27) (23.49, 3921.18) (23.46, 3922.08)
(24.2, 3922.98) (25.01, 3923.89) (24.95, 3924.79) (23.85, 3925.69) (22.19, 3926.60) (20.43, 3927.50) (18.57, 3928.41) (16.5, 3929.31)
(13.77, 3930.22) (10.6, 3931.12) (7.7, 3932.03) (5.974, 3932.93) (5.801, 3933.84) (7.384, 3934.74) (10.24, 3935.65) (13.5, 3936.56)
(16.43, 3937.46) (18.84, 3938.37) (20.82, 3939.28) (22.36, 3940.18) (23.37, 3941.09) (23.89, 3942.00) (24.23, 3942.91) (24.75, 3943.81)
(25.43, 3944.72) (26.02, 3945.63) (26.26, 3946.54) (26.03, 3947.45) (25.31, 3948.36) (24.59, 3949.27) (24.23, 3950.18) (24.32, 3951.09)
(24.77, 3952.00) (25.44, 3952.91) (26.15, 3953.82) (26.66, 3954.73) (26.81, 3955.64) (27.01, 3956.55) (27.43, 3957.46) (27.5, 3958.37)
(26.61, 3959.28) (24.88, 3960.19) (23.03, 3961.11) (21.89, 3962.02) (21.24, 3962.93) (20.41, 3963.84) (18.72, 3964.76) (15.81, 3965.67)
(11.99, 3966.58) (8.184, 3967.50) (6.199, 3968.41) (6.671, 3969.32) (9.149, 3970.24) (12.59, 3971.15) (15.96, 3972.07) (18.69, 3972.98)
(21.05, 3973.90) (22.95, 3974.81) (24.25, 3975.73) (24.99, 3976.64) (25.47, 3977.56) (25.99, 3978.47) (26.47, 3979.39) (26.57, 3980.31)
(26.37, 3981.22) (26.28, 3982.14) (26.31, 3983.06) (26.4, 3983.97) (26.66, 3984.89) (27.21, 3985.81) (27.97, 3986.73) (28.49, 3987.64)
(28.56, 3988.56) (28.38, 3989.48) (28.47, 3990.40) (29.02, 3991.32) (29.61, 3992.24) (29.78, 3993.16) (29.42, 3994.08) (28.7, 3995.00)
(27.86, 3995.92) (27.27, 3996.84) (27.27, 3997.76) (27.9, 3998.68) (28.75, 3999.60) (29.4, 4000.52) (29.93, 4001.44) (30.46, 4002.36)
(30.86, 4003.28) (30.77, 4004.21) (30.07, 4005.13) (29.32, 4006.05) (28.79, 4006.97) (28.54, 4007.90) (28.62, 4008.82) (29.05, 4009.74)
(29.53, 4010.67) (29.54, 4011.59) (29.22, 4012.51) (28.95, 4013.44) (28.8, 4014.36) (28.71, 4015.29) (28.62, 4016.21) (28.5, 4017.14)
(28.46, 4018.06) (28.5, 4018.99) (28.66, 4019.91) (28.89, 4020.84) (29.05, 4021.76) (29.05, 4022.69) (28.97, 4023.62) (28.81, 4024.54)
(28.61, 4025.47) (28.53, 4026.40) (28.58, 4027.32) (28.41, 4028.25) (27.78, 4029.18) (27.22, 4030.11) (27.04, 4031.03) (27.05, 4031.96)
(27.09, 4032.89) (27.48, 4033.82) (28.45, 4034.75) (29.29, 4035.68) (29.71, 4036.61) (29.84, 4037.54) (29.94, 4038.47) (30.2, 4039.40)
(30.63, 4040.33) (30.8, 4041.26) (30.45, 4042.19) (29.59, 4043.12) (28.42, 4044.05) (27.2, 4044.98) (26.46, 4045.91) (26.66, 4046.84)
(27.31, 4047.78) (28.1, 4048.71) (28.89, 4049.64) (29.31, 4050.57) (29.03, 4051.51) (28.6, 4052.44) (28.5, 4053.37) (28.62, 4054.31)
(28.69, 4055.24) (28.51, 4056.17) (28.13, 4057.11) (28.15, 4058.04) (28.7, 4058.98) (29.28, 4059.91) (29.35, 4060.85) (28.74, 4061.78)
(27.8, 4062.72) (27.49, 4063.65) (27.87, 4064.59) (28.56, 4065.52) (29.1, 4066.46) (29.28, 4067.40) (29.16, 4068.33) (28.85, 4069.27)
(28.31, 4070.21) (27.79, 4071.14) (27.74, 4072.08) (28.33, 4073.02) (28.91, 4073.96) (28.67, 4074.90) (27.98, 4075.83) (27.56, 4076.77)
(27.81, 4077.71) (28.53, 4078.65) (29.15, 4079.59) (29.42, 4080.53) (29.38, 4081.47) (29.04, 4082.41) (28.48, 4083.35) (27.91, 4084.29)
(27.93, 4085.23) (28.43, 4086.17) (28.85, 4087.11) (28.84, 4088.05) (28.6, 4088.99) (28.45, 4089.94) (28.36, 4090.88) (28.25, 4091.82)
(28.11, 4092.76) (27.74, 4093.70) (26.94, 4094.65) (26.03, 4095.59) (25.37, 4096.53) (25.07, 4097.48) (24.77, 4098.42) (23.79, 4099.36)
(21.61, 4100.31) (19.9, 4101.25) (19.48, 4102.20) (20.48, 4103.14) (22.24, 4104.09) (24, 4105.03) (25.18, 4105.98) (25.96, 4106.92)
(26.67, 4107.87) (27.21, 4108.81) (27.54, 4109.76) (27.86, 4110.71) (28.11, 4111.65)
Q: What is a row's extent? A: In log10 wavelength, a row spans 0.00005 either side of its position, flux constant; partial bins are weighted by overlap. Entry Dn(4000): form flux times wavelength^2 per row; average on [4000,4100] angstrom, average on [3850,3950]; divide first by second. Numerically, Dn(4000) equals 1.31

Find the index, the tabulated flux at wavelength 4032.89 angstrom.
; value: 27.09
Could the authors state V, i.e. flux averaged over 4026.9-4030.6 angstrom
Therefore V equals 28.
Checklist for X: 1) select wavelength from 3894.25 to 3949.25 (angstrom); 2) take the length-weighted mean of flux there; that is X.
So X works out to 22.4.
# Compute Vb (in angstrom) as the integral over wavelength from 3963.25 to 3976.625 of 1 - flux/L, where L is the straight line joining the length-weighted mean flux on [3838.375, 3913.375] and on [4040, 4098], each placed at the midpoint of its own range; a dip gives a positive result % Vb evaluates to 5.6 angstrom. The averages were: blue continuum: 25.1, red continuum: 28.3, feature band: 15.6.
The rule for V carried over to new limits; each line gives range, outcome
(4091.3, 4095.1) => 27.8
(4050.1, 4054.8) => 28.8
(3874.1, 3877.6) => 26.4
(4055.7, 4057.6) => 28.4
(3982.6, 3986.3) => 26.6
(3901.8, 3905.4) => 25.2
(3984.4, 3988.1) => 27.6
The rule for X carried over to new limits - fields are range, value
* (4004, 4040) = 28.8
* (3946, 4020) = 25.3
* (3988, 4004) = 28.9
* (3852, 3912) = 25.1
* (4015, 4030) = 28.6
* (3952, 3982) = 21.1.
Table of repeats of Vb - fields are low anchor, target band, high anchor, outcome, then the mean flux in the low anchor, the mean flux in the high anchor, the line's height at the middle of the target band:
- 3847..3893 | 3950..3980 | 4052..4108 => 5.9 angstrom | 25.1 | 27.3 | 26.1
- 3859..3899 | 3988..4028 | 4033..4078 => -2.0 angstrom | 24.6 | 28.6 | 27.5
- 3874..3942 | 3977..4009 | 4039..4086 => -3.0 angstrom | 22.4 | 28.6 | 25.8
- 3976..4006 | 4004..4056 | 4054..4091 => -0.8 angstrom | 28.1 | 28.5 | 28.3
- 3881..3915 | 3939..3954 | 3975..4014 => 0.9 angstrom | 24.2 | 28.1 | 26.2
